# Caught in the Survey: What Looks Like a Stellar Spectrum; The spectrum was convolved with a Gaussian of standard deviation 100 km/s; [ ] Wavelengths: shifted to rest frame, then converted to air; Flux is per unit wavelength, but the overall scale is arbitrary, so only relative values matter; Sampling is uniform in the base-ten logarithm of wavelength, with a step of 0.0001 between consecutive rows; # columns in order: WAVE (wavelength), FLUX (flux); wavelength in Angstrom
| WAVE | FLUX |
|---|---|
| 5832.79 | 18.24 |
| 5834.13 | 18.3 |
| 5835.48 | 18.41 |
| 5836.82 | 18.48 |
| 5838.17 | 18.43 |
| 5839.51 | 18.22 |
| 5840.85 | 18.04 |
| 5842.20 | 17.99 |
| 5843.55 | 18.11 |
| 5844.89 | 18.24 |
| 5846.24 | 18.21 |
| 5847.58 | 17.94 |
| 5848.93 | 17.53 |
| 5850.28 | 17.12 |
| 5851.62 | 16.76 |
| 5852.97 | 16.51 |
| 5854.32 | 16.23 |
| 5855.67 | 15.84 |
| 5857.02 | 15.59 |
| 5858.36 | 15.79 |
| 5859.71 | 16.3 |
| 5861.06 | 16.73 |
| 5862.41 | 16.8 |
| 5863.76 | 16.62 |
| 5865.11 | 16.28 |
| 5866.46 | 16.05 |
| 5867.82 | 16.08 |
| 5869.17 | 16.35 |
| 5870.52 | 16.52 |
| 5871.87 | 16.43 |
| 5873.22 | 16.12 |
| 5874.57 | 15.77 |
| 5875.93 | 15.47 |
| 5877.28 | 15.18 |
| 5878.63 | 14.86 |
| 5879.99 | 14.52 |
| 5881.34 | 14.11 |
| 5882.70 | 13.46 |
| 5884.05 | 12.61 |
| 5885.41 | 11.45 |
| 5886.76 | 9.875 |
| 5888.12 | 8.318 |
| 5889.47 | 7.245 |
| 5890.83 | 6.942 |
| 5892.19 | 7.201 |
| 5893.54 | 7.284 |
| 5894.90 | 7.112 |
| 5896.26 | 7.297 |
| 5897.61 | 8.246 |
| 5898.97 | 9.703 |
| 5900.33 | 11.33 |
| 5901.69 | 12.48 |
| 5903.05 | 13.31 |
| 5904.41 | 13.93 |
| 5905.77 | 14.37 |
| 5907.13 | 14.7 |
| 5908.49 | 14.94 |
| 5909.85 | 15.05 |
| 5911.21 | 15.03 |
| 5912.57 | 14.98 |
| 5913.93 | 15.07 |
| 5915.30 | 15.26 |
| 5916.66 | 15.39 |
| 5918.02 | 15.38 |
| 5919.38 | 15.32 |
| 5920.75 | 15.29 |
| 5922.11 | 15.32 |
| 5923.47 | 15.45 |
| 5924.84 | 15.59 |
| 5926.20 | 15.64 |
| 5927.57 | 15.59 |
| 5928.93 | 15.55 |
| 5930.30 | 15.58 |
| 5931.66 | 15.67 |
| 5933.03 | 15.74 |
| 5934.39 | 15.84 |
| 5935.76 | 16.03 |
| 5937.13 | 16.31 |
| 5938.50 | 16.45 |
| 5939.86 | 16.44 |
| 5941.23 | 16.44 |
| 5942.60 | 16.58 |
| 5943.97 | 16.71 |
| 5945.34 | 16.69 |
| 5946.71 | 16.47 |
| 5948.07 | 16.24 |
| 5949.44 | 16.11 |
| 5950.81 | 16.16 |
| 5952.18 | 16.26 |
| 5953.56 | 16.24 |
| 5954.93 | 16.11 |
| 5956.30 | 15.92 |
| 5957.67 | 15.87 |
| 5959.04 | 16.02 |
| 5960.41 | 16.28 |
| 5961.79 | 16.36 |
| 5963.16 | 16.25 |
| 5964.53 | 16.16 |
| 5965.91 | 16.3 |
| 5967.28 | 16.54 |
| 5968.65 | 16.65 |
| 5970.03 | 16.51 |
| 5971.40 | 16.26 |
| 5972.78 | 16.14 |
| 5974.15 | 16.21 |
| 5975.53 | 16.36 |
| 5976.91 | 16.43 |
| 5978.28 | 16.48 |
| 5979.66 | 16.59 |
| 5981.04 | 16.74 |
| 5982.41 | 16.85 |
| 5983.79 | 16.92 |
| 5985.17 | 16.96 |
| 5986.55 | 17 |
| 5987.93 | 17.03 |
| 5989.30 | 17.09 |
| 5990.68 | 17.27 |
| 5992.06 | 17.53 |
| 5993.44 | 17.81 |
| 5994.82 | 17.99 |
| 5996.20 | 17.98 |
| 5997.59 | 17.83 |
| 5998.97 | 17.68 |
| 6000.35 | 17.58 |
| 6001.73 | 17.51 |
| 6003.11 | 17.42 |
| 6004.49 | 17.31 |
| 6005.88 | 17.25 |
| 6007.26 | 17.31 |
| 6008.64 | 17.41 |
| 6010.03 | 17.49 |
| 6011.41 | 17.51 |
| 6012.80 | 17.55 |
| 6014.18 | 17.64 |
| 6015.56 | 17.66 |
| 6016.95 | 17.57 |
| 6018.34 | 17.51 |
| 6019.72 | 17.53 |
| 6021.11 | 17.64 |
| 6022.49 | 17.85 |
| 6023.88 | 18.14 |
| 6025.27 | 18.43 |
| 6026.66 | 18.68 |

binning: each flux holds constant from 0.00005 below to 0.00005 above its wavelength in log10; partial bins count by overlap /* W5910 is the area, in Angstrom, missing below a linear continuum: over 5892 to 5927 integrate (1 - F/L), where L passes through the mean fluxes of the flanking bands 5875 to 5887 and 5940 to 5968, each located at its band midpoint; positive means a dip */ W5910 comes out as 3.7 Angstrom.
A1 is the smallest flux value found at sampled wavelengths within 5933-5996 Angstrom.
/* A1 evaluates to 15.74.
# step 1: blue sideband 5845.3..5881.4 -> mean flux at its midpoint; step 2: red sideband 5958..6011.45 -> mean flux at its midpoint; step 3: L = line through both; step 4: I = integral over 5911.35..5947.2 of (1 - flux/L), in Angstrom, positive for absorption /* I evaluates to 1.82 Angstrom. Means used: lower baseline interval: 16.3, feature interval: 15.8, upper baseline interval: 16.9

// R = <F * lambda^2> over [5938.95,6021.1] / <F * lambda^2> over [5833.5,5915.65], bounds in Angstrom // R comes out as 1.2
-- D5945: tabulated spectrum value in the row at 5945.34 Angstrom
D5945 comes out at 16.69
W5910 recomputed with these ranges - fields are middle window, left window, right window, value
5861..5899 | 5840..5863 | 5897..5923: 7.10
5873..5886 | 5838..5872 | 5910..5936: 1.66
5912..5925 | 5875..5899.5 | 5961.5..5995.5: -2.61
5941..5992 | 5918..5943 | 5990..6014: 0.62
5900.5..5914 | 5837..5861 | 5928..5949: 1.88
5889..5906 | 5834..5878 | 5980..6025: 7.40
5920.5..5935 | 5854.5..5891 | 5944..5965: 0.07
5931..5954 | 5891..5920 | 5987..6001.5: -2.66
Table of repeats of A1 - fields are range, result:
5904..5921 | 13.93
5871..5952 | 6.942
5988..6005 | 17.09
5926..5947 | 15.55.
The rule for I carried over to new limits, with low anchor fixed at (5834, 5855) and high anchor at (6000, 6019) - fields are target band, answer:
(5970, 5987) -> 0.9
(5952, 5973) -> 1.6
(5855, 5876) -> 1.8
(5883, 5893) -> 4.8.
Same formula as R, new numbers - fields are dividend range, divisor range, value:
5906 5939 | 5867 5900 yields 1.30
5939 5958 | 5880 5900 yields 1.74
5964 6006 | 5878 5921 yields 1.43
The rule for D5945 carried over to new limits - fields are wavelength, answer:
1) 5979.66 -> 16.59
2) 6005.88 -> 17.25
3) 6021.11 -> 17.64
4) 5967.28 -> 16.54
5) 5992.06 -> 17.53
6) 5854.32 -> 16.23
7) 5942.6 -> 16.58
